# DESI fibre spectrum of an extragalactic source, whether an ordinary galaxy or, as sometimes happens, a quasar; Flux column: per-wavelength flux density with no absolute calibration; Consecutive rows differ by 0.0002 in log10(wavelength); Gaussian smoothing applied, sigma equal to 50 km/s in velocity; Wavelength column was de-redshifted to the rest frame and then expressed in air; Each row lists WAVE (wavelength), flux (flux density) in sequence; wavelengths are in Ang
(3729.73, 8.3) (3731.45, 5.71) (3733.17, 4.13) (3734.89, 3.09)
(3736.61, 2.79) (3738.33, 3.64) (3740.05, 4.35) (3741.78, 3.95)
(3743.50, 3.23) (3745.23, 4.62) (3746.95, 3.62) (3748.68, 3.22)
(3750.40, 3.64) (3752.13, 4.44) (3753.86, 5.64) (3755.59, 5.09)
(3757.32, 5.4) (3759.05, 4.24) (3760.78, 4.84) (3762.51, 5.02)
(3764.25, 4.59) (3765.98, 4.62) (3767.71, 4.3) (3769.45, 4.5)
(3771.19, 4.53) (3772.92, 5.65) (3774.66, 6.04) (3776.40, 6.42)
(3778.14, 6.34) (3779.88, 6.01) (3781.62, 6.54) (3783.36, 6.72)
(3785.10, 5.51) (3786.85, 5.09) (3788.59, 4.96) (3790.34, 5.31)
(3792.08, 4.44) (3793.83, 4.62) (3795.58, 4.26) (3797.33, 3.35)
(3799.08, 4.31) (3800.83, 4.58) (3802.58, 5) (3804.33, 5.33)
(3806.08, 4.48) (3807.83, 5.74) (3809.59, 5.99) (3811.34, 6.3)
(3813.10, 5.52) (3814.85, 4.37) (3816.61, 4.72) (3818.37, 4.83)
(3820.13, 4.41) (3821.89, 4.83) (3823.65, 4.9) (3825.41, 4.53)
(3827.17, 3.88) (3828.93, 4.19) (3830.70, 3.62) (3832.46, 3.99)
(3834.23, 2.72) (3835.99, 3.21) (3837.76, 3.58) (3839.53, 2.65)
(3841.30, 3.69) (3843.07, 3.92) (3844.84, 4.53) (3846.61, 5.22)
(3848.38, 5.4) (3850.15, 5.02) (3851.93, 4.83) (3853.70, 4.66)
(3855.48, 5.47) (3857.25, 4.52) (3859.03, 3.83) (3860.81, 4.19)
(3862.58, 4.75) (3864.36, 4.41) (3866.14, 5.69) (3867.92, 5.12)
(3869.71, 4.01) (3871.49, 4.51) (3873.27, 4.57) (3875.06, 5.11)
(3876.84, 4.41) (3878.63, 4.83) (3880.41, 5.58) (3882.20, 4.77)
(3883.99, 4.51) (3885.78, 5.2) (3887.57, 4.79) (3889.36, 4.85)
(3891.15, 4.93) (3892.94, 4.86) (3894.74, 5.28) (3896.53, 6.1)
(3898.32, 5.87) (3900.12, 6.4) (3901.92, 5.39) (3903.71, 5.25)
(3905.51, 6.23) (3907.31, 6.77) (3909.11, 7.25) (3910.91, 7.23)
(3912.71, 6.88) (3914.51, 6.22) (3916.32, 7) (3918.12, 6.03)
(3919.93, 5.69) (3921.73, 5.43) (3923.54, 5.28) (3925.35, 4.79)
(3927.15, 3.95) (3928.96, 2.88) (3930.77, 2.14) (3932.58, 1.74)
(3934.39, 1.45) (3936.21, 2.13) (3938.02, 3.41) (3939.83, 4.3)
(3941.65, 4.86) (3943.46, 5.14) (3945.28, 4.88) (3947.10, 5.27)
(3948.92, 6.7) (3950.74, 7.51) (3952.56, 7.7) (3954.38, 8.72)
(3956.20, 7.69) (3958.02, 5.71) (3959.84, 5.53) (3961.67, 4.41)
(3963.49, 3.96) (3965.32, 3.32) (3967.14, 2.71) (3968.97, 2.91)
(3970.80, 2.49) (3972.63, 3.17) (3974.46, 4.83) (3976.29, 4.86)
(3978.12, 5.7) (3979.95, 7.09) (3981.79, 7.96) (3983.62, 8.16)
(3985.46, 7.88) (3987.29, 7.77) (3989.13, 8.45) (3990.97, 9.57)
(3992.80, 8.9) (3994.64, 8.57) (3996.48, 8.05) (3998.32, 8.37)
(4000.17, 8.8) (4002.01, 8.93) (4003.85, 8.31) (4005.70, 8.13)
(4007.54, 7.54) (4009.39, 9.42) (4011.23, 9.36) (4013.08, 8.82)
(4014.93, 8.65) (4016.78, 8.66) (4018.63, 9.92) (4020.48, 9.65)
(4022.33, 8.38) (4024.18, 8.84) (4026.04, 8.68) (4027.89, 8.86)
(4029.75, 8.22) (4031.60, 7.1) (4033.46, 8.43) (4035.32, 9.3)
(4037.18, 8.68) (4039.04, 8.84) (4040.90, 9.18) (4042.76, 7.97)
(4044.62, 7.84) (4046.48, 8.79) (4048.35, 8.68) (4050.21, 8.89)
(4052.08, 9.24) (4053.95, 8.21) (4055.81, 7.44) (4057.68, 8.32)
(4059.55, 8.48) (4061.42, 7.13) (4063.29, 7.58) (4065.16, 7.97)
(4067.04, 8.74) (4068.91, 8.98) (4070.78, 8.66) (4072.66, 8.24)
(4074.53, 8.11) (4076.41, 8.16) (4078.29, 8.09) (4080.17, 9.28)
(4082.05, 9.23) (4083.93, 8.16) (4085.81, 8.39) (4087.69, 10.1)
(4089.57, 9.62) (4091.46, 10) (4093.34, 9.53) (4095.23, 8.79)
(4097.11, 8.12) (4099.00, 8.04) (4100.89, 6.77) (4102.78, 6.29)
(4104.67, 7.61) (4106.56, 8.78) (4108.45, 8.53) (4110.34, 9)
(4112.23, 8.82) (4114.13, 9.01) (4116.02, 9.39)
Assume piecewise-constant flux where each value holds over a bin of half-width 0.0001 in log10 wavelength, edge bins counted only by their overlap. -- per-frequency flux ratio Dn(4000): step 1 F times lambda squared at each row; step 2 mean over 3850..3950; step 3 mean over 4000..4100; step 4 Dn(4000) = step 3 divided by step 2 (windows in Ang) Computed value 1.88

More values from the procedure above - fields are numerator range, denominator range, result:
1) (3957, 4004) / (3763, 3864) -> 1.46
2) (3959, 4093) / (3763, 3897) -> 1.82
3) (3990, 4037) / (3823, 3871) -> 2.19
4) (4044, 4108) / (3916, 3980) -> 1.91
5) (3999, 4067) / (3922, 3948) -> 2.38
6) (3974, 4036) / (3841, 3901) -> 1.81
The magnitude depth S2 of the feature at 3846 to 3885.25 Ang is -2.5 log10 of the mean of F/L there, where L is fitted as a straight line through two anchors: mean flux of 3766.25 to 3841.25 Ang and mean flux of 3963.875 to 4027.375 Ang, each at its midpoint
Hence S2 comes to 0.18 mag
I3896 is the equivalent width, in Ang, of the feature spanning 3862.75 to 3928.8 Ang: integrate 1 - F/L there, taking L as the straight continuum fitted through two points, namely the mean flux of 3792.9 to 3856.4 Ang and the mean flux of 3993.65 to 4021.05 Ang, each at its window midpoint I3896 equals 8.3 Ang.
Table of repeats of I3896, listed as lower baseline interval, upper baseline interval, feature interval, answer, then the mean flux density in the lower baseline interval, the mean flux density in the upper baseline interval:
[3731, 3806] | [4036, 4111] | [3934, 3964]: 7.0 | 4.73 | 8.46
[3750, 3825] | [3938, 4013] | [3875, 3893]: 2.9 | 5.06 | 6.58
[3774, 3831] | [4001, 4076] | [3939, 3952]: 2.9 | 5.07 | 8.53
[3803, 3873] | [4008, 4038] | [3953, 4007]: 8.6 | 4.56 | 8.79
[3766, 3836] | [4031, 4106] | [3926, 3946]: 10.0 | 4.92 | 8.43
